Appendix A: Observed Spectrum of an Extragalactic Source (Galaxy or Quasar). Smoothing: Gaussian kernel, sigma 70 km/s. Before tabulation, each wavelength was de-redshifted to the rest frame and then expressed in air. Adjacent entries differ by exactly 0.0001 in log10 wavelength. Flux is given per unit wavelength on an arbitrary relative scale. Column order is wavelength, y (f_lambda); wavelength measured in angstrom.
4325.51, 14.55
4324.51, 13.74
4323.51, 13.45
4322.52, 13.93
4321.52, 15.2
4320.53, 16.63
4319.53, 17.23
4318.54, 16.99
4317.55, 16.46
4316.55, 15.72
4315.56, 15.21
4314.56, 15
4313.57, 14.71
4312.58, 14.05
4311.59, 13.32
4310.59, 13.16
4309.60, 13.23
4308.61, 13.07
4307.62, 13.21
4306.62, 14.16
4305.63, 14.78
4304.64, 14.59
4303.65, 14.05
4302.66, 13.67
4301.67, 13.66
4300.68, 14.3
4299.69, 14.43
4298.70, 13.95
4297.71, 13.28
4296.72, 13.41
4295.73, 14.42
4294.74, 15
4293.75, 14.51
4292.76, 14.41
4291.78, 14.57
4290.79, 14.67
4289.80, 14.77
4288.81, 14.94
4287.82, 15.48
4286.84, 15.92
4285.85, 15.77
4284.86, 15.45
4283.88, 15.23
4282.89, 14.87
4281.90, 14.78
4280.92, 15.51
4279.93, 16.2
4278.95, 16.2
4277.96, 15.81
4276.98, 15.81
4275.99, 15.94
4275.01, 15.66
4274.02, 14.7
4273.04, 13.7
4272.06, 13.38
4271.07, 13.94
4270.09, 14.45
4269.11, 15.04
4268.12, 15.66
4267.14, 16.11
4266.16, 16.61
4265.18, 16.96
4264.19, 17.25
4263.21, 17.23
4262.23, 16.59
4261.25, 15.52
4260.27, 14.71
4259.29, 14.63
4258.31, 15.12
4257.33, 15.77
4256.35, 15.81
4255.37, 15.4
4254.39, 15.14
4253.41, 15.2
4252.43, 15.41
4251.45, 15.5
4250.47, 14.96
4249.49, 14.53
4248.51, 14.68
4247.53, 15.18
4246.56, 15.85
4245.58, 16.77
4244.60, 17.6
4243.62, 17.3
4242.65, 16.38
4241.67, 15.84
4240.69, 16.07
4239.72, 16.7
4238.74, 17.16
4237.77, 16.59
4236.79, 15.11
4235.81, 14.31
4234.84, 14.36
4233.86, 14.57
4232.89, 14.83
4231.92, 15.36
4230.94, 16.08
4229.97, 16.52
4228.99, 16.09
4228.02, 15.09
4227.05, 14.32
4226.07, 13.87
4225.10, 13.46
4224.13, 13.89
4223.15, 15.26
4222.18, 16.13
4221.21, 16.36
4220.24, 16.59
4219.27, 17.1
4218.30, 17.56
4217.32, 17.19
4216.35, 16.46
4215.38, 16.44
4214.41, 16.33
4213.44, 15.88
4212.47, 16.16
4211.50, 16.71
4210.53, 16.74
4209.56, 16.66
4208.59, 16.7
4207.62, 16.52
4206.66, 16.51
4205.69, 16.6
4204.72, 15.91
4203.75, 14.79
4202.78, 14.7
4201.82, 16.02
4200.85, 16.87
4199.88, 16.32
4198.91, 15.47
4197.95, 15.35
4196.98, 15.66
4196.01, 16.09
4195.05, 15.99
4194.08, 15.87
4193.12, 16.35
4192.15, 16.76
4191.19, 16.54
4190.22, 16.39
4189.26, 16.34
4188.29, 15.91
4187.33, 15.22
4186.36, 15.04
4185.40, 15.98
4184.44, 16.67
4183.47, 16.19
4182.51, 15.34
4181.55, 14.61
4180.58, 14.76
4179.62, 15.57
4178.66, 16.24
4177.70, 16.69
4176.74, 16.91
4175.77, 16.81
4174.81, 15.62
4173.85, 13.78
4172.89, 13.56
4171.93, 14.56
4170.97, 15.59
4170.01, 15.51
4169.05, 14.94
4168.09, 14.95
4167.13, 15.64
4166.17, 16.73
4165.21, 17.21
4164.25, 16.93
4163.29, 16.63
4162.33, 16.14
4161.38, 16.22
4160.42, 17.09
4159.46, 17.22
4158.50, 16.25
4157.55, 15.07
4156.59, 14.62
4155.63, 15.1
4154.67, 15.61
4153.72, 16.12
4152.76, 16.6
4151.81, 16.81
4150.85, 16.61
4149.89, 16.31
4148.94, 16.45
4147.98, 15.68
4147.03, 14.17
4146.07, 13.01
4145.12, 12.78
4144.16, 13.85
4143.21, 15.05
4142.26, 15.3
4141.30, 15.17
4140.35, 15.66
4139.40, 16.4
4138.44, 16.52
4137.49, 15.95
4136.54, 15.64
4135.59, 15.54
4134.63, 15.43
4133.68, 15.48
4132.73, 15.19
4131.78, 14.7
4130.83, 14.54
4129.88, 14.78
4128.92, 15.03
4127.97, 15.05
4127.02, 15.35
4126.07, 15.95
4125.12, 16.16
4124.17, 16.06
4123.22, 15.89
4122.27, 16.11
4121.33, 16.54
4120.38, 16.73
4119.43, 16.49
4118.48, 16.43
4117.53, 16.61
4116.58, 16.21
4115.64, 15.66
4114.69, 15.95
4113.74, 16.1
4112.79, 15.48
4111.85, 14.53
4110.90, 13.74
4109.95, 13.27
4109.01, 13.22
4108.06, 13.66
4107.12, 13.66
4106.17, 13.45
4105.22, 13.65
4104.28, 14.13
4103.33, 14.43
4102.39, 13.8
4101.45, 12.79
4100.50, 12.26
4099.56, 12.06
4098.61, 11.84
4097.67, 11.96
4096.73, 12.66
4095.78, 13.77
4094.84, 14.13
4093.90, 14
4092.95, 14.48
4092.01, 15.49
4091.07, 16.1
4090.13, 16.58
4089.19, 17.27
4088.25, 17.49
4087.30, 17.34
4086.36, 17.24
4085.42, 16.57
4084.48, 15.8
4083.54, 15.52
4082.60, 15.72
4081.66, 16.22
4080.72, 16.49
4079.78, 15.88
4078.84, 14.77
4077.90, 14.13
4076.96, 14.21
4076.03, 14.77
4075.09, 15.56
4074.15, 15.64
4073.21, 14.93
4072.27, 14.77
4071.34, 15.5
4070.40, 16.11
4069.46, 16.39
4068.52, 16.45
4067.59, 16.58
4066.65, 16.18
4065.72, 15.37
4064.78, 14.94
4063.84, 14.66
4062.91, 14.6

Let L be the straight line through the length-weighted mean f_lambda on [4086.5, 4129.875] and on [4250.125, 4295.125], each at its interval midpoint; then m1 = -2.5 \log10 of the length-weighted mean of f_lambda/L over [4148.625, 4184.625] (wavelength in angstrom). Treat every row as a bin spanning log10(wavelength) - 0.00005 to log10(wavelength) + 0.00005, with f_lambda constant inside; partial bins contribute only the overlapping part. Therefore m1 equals -0.06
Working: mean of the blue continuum 14.9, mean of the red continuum 15.4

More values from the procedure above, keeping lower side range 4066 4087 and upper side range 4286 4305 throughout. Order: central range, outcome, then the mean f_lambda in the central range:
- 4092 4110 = 0.164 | 13.4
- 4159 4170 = -0.075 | 16.3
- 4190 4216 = -0.082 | 16.2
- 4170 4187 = -0.028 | 15.5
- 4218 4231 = -0.050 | 15.6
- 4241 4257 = -0.071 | 15.7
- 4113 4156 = -0.016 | 15.6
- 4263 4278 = -0.064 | 15.5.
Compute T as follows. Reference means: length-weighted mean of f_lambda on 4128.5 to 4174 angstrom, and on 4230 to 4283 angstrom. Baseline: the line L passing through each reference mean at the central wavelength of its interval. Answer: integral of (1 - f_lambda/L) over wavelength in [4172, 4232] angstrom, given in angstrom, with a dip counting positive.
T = -1.28 angstrom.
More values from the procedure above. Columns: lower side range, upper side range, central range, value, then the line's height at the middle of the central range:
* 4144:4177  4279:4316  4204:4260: -2.82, 15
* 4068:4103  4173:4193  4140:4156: 0.25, 15.6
